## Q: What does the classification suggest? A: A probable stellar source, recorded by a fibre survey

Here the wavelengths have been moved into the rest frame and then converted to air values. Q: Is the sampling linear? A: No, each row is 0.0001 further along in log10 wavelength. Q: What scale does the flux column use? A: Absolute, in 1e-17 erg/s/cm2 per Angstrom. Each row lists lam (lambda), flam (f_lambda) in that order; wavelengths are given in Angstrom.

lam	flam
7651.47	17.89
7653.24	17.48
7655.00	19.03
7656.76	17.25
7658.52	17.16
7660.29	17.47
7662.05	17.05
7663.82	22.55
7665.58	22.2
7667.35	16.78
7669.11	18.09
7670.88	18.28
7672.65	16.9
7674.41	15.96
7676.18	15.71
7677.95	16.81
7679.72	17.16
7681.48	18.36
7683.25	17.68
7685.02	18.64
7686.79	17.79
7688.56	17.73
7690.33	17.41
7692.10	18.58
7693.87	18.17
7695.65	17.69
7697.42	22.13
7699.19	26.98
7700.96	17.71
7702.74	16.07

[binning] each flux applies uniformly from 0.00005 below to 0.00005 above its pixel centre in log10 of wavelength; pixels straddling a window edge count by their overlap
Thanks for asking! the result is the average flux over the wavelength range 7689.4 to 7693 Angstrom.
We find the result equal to 18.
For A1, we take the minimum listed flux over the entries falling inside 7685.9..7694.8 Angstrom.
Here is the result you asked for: 17.41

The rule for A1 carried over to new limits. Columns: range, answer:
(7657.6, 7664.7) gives 17.05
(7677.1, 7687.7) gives 16.81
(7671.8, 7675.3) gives 15.96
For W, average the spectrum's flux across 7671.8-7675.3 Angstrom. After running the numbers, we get 16.4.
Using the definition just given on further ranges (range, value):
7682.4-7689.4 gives 18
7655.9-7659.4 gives 17.2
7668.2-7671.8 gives 18.2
